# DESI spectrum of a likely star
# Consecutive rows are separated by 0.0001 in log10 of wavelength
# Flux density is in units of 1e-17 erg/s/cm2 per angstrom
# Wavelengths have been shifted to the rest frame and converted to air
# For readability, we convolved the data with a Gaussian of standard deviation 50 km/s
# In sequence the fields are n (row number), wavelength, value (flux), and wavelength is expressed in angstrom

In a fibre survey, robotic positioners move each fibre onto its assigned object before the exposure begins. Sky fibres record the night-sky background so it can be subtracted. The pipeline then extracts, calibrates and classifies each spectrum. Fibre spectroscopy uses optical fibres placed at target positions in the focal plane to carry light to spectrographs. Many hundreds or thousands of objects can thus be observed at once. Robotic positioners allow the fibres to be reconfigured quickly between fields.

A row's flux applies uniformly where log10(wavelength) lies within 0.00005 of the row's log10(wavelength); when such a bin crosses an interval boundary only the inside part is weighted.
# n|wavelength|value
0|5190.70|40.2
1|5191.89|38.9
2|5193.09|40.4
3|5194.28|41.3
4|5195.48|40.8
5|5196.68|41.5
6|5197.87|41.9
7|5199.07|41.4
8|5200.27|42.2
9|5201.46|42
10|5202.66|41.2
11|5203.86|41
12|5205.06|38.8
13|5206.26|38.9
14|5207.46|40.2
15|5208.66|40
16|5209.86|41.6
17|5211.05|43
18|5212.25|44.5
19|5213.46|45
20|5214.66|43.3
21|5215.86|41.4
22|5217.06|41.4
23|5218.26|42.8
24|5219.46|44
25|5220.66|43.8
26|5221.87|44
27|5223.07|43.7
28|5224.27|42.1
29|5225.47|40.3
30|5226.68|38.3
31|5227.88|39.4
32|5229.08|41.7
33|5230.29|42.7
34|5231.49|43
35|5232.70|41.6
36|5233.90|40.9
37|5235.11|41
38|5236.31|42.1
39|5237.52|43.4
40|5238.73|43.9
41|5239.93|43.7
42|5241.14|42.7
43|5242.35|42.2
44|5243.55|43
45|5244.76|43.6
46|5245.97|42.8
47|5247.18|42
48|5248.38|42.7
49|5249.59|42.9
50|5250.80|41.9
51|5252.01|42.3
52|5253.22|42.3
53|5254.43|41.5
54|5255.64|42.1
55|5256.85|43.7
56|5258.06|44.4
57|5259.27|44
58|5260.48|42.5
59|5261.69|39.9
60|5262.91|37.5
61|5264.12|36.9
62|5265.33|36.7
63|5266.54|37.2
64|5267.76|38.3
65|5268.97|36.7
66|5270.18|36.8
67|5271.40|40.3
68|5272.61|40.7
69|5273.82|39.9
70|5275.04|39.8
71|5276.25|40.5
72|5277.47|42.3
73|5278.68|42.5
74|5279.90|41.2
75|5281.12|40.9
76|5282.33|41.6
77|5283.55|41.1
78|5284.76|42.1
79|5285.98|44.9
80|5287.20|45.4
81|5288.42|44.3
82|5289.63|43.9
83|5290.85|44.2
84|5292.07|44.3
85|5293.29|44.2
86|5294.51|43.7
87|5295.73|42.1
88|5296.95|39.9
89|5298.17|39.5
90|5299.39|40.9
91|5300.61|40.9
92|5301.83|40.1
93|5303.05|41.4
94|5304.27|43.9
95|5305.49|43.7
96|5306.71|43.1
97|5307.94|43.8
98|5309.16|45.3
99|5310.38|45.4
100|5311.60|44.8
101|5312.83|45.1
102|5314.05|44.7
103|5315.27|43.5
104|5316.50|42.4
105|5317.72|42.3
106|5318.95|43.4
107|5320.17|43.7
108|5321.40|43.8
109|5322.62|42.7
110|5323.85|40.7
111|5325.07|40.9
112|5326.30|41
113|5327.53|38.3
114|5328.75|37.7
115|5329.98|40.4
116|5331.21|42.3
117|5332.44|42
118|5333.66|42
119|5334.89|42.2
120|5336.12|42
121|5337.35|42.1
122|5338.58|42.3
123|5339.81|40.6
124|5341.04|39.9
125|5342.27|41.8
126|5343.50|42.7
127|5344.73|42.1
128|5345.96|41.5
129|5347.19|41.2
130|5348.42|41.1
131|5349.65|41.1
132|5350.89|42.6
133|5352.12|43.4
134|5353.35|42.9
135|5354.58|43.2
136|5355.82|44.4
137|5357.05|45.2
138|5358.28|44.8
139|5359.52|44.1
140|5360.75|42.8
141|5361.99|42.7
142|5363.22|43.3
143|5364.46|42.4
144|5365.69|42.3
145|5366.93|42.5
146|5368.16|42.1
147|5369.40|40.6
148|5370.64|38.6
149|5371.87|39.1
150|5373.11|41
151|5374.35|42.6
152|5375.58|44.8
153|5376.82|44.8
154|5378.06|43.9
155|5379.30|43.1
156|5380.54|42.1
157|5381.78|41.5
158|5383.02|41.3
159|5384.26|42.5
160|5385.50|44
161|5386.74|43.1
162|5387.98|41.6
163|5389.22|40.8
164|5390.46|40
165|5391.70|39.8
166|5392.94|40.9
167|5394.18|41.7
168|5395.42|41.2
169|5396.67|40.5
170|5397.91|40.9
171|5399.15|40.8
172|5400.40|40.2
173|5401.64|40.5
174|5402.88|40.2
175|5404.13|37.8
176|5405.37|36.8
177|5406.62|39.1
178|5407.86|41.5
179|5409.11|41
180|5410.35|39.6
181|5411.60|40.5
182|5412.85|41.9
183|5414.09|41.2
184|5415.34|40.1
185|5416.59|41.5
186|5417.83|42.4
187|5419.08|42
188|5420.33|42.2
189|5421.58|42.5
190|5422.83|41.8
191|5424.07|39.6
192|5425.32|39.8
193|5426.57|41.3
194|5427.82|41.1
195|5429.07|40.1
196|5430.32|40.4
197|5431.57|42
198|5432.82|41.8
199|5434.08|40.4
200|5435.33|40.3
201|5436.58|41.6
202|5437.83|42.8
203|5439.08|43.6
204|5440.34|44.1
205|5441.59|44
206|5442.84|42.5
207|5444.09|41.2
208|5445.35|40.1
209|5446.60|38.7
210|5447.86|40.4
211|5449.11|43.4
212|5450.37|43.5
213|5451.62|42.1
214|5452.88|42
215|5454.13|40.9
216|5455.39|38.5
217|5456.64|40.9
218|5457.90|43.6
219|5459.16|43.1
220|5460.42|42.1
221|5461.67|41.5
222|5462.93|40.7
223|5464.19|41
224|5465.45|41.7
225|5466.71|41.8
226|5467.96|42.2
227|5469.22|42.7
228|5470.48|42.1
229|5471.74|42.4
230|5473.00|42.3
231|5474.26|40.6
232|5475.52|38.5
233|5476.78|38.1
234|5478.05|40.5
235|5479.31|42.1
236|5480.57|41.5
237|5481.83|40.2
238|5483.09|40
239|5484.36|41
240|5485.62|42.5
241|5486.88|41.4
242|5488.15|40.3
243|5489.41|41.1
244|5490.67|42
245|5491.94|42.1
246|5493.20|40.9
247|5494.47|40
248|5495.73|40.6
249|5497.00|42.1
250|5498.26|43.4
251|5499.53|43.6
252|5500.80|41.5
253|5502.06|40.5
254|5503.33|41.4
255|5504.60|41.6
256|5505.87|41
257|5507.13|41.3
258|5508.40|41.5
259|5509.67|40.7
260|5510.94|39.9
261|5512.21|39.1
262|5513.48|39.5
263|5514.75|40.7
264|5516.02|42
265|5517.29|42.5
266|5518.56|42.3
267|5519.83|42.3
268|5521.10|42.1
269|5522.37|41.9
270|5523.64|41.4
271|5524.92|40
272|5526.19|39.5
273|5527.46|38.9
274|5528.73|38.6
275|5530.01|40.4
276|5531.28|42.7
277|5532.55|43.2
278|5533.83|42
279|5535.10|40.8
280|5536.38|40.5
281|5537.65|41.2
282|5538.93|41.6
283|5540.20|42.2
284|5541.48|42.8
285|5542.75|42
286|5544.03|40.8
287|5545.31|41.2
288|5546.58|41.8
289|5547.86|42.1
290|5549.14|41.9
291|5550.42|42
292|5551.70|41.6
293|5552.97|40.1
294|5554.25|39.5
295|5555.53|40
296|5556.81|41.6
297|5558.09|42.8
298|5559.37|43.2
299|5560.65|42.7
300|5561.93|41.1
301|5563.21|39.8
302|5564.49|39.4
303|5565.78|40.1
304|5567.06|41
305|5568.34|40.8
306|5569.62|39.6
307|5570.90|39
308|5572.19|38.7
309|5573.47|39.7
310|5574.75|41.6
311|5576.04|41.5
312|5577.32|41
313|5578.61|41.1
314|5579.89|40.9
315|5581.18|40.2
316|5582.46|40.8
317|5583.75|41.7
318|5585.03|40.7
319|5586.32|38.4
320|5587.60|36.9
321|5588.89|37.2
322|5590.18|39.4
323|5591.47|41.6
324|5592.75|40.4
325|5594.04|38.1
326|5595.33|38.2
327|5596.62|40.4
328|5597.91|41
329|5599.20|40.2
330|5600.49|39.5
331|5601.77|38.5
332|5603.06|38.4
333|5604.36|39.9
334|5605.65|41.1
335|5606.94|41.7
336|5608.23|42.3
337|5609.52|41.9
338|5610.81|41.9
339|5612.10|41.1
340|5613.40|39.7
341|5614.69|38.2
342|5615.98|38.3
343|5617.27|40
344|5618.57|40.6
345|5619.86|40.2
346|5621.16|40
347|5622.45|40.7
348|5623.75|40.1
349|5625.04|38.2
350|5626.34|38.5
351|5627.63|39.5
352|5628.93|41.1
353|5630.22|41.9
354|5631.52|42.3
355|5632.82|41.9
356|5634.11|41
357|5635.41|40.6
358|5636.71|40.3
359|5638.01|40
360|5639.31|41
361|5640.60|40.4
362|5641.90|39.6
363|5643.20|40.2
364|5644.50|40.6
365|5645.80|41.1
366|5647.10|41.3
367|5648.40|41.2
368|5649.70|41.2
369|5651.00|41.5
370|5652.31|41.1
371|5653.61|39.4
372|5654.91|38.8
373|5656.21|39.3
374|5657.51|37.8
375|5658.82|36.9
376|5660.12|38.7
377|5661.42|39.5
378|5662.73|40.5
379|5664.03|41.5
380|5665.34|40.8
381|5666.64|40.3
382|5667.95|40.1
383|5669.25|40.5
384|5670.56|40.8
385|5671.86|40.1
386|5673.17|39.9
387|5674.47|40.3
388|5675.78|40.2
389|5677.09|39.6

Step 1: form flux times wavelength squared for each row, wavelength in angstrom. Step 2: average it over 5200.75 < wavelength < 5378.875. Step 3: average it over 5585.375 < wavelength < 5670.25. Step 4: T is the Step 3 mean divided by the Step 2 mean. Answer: 1.1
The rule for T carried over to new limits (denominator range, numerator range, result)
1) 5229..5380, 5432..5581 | 1.06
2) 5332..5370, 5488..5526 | 1.03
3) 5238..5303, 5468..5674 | 1.09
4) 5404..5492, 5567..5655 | 1.03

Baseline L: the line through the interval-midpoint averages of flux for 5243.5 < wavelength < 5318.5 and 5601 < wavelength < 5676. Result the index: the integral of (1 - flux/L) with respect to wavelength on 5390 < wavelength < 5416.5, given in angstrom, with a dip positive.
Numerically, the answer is 0.7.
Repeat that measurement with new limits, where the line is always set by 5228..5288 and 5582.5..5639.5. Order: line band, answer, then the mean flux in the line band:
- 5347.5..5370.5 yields -0.93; 42.7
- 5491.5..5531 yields -0.57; 41.1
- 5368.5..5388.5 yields -0.56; 42.2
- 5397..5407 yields 0.33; 39.6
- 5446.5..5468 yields -0.48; 41.6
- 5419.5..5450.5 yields -0.57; 41.5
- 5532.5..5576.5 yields -0.86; 41.1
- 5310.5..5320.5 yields -0.62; 43.8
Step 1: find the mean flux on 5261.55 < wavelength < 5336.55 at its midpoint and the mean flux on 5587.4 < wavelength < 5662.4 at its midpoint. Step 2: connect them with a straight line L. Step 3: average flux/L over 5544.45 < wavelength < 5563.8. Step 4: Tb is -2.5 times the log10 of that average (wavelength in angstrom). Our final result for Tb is -0.027 mag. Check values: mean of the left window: 41.7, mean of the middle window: 41.4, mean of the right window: 40.1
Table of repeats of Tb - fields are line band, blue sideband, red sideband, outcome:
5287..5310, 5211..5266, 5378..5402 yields -0.03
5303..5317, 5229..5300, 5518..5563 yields -0.06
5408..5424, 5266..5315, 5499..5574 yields 0.01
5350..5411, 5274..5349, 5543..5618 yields 0.00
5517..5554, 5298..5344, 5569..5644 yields -0.02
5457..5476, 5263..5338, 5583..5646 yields -0.02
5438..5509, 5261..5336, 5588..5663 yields -0.02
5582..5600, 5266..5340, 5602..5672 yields 0.02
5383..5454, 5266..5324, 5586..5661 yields 0.00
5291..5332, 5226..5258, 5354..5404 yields -0.01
